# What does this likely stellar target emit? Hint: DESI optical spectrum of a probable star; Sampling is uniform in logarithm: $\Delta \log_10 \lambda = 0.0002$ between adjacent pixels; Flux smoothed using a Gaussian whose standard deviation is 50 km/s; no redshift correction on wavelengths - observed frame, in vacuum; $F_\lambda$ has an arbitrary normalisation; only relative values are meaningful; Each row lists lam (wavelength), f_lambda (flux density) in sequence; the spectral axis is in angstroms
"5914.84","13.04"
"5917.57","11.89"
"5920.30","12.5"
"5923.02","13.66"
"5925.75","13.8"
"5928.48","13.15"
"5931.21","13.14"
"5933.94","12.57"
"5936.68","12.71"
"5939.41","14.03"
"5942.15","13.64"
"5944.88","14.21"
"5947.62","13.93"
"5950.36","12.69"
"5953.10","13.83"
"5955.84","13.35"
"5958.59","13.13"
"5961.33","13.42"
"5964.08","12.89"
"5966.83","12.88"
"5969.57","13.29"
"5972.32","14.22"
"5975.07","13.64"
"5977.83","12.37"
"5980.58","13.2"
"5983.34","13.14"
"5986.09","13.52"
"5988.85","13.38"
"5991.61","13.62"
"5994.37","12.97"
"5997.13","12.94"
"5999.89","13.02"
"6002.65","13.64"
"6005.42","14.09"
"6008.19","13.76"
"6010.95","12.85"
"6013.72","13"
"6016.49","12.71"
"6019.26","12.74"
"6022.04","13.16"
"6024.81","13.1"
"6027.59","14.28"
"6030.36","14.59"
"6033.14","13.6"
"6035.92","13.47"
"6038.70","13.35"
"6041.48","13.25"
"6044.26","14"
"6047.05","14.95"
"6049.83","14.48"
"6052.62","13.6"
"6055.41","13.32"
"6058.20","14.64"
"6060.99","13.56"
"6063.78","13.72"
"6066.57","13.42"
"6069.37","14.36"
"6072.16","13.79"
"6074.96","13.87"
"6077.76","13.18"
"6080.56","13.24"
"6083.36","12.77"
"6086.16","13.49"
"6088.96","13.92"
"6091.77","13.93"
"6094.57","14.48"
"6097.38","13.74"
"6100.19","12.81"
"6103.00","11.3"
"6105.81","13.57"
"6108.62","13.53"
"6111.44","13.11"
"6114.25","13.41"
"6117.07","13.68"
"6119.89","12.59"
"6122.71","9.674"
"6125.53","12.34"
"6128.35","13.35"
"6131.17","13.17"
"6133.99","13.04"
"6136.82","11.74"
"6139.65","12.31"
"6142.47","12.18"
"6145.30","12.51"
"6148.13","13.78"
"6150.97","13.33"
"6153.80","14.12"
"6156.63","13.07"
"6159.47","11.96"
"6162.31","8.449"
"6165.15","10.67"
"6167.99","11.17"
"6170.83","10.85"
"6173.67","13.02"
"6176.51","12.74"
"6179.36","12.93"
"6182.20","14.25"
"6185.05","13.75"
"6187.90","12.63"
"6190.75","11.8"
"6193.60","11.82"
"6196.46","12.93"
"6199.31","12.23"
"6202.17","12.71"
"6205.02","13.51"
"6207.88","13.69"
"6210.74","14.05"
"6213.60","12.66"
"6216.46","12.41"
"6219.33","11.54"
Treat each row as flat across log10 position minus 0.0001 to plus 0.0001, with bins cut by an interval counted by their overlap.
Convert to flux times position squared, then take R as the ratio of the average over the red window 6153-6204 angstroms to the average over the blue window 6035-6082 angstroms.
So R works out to 0.9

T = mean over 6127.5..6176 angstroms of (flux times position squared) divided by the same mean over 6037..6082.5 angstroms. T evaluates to 0.9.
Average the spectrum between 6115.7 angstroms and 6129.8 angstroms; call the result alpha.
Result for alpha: 12.3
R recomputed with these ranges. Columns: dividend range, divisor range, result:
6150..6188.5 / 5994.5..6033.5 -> 0.97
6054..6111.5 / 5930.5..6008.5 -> 1.05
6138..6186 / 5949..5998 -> 1.00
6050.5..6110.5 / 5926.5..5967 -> 1.06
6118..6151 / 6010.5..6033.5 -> 0.97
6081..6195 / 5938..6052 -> 0.99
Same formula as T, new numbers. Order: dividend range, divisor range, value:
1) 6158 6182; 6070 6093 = 0.88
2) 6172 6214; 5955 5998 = 1.05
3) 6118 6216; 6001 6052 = 0.96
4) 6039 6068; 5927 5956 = 1.08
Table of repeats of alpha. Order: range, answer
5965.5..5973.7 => 13.5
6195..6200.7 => 12.6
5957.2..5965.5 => 13.1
